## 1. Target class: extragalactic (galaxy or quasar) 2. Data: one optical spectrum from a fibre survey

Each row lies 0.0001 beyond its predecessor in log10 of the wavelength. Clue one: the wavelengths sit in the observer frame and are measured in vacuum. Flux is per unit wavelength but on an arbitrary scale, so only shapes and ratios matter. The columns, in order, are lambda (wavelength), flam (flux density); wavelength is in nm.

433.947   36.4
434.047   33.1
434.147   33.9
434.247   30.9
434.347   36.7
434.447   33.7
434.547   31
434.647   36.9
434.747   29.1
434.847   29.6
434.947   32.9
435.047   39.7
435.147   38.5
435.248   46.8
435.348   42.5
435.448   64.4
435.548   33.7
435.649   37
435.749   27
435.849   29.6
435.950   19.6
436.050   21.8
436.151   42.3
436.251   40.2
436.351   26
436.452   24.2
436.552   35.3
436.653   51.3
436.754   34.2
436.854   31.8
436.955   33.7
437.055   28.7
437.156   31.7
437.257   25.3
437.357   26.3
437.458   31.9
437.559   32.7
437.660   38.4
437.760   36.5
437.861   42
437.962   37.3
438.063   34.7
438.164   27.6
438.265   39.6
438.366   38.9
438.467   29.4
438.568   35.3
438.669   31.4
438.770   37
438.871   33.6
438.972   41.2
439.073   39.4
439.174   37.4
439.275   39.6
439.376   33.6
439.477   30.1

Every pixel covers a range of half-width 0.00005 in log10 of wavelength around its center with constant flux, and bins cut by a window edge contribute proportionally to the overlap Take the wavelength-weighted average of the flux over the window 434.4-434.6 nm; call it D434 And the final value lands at 32.4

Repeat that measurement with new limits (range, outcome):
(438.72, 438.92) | 35.3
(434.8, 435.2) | 35.3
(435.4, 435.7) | 44.8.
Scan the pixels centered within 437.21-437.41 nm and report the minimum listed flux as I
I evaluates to 25.3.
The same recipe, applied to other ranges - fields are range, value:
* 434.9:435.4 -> 32.9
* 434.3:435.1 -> 29.1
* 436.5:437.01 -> 31.8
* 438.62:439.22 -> 31.4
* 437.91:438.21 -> 27.6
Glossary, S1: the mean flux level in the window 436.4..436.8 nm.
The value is 36.2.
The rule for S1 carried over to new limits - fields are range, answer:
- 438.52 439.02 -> 35.7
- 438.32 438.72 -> 33.7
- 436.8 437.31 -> 30.3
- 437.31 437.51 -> 29.1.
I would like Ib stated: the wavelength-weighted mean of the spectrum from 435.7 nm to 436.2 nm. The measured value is 28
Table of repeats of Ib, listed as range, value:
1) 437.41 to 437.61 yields 32.2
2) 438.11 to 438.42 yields 35.3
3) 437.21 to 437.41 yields 25.9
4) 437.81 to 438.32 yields 36.2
